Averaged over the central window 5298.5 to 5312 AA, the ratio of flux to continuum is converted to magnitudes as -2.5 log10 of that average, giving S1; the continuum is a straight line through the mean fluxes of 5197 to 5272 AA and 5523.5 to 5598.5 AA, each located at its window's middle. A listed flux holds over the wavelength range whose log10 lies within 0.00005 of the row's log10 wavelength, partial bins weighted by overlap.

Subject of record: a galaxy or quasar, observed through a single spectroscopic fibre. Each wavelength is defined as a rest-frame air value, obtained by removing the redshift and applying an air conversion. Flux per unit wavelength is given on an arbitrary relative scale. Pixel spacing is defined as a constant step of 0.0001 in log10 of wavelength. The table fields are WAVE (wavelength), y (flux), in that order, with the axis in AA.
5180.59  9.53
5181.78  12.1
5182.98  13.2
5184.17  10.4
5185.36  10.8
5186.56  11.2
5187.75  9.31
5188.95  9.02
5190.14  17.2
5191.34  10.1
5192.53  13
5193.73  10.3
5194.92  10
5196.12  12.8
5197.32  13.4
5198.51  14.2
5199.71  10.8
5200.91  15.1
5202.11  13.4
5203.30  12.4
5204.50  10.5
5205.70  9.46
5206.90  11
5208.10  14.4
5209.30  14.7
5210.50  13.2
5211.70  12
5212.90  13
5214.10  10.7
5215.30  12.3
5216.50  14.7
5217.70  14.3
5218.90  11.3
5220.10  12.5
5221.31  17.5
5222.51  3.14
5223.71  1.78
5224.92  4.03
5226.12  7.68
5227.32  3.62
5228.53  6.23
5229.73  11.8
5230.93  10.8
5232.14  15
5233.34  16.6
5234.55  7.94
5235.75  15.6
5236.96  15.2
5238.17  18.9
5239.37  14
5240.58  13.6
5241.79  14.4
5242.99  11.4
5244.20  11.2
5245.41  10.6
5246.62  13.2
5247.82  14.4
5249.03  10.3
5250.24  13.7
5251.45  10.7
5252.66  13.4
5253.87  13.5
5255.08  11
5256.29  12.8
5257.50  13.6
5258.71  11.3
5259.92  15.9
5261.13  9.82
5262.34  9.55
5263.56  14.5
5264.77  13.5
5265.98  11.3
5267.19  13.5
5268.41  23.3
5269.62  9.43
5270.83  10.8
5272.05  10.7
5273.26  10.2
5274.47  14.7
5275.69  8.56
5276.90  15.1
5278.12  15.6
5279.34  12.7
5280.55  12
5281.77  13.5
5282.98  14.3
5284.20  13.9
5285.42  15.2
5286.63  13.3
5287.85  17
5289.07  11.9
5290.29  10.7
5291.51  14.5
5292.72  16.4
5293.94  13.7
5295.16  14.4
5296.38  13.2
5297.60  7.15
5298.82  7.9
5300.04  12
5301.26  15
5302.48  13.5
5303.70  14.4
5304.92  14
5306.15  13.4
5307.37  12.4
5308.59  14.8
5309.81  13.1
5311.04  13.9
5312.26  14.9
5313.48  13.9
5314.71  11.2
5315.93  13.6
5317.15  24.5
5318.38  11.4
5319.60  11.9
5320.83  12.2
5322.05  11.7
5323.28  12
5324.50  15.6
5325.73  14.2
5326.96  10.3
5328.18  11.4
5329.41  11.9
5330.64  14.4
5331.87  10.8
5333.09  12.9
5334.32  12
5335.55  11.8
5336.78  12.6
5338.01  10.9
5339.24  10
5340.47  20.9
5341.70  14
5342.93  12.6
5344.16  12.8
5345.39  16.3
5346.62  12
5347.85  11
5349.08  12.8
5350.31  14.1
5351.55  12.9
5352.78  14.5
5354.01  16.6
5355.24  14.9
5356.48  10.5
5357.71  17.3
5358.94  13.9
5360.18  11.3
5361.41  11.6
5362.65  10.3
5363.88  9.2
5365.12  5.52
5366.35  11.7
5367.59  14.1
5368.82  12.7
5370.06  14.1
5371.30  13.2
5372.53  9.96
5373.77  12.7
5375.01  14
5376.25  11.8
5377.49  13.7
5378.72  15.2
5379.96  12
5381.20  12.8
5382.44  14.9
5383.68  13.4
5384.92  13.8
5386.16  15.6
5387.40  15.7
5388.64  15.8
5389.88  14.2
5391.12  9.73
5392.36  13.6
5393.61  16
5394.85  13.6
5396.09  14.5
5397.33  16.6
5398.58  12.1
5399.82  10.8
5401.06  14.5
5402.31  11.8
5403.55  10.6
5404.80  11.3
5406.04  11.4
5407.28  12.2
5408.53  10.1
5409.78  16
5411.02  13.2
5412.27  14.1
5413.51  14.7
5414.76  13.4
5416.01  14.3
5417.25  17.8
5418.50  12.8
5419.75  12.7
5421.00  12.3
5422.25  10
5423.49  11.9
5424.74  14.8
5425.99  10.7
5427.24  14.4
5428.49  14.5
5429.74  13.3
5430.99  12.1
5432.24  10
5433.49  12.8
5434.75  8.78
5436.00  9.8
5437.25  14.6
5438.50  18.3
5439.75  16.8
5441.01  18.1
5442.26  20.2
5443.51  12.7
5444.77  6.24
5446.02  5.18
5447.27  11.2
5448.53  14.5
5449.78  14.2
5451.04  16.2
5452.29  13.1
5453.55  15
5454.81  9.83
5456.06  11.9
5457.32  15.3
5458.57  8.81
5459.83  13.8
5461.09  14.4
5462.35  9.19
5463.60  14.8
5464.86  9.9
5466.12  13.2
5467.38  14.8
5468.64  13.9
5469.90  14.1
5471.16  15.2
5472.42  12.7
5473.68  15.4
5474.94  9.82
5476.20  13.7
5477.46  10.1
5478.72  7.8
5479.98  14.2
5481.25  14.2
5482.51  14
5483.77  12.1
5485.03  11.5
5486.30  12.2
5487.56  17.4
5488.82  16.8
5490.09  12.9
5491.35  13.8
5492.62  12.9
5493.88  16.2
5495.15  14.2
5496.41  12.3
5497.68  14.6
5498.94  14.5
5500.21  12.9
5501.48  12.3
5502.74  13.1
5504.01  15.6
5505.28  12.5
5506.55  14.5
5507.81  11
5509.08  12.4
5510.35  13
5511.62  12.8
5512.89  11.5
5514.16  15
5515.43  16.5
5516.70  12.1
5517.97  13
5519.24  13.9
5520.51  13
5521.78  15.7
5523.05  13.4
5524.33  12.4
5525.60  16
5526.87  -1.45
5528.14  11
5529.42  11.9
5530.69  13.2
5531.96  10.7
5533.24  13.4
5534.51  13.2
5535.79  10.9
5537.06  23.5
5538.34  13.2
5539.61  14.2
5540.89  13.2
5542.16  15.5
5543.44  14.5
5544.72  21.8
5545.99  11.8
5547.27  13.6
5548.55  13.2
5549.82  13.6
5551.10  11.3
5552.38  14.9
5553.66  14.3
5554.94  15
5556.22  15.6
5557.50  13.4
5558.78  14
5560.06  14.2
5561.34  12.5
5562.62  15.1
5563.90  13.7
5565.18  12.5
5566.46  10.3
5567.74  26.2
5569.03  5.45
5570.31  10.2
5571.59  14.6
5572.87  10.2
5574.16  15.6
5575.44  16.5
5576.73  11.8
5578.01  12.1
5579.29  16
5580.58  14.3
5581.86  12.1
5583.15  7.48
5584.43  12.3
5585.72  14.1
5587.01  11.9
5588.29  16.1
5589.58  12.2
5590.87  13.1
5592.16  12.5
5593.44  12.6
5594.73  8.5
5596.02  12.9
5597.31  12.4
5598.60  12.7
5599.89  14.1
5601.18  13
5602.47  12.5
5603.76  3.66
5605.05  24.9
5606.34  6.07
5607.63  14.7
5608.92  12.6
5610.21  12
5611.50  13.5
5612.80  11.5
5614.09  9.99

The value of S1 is -0.08 mag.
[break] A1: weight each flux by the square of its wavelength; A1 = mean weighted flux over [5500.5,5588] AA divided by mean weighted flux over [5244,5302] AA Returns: 1.2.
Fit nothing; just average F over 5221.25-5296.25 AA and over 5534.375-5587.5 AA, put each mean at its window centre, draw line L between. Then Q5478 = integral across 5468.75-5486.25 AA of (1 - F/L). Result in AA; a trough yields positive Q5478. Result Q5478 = 0.9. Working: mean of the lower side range 12.4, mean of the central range 12.7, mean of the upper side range 13.8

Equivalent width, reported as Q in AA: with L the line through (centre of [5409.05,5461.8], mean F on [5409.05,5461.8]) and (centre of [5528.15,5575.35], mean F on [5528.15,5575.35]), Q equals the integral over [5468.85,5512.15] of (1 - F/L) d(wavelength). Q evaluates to 0.65 AA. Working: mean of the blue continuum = 13.2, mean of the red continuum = 13.9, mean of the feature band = 13.3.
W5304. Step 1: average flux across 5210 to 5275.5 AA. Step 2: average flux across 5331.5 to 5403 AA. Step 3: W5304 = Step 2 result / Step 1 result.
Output 1.09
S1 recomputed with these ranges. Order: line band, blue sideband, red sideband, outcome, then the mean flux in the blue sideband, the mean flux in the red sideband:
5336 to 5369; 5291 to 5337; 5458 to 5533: 0.02 mag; 13.1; 12.9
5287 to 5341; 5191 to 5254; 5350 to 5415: -0.05 mag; 11.9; 13.1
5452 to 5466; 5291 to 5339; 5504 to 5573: 0.08 mag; 13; 13.4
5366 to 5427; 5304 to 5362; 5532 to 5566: 0.03 mag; 13.4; 14.2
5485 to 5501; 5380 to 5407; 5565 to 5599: -0.08 mag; 13.4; 12.8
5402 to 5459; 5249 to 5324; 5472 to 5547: 0.03 mag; 13.1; 13.3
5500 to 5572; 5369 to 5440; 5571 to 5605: -0.05 mag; 13.2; 12.7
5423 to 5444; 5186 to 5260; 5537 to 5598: -0.07 mag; 11.9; 13.6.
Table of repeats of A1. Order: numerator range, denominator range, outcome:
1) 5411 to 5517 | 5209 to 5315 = 1.14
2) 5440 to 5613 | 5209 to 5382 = 1.13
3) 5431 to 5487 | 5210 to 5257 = 1.19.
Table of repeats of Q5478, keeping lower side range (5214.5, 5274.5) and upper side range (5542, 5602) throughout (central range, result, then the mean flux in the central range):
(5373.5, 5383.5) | -0.7 AA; 13.4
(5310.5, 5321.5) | -1.7 AA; 14.2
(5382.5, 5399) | -2.1 AA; 14.2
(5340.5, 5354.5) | -1.6 AA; 13.9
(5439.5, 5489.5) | -0.5 AA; 13.1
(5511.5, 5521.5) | -0.3 AA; 13.6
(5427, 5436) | 0.6 AA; 12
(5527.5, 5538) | -0.2 AA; 13.5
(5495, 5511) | -0.2 AA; 13.3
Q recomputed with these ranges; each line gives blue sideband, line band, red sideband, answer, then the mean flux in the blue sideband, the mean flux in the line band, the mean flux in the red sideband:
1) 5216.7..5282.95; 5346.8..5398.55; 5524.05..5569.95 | -2.0 AA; 12.1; 13.2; 13.5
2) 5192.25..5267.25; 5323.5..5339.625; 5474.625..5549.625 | 0.3 AA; 12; 12.2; 13.3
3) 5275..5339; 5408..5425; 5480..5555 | -0.1 AA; 13.1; 13.4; 13.5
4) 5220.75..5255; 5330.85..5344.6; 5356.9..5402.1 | -0.3 AA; 11.4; 12.9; 13.1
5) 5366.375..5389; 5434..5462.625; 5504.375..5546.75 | 0.9 AA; 13.6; 13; 13.3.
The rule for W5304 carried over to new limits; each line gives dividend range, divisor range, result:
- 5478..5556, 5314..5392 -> 1.03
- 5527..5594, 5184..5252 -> 1.14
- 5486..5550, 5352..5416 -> 1.04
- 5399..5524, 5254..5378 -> 1.01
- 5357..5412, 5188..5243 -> 1.09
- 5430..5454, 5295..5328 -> 1.00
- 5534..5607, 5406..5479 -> 1.04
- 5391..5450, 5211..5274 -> 1.09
